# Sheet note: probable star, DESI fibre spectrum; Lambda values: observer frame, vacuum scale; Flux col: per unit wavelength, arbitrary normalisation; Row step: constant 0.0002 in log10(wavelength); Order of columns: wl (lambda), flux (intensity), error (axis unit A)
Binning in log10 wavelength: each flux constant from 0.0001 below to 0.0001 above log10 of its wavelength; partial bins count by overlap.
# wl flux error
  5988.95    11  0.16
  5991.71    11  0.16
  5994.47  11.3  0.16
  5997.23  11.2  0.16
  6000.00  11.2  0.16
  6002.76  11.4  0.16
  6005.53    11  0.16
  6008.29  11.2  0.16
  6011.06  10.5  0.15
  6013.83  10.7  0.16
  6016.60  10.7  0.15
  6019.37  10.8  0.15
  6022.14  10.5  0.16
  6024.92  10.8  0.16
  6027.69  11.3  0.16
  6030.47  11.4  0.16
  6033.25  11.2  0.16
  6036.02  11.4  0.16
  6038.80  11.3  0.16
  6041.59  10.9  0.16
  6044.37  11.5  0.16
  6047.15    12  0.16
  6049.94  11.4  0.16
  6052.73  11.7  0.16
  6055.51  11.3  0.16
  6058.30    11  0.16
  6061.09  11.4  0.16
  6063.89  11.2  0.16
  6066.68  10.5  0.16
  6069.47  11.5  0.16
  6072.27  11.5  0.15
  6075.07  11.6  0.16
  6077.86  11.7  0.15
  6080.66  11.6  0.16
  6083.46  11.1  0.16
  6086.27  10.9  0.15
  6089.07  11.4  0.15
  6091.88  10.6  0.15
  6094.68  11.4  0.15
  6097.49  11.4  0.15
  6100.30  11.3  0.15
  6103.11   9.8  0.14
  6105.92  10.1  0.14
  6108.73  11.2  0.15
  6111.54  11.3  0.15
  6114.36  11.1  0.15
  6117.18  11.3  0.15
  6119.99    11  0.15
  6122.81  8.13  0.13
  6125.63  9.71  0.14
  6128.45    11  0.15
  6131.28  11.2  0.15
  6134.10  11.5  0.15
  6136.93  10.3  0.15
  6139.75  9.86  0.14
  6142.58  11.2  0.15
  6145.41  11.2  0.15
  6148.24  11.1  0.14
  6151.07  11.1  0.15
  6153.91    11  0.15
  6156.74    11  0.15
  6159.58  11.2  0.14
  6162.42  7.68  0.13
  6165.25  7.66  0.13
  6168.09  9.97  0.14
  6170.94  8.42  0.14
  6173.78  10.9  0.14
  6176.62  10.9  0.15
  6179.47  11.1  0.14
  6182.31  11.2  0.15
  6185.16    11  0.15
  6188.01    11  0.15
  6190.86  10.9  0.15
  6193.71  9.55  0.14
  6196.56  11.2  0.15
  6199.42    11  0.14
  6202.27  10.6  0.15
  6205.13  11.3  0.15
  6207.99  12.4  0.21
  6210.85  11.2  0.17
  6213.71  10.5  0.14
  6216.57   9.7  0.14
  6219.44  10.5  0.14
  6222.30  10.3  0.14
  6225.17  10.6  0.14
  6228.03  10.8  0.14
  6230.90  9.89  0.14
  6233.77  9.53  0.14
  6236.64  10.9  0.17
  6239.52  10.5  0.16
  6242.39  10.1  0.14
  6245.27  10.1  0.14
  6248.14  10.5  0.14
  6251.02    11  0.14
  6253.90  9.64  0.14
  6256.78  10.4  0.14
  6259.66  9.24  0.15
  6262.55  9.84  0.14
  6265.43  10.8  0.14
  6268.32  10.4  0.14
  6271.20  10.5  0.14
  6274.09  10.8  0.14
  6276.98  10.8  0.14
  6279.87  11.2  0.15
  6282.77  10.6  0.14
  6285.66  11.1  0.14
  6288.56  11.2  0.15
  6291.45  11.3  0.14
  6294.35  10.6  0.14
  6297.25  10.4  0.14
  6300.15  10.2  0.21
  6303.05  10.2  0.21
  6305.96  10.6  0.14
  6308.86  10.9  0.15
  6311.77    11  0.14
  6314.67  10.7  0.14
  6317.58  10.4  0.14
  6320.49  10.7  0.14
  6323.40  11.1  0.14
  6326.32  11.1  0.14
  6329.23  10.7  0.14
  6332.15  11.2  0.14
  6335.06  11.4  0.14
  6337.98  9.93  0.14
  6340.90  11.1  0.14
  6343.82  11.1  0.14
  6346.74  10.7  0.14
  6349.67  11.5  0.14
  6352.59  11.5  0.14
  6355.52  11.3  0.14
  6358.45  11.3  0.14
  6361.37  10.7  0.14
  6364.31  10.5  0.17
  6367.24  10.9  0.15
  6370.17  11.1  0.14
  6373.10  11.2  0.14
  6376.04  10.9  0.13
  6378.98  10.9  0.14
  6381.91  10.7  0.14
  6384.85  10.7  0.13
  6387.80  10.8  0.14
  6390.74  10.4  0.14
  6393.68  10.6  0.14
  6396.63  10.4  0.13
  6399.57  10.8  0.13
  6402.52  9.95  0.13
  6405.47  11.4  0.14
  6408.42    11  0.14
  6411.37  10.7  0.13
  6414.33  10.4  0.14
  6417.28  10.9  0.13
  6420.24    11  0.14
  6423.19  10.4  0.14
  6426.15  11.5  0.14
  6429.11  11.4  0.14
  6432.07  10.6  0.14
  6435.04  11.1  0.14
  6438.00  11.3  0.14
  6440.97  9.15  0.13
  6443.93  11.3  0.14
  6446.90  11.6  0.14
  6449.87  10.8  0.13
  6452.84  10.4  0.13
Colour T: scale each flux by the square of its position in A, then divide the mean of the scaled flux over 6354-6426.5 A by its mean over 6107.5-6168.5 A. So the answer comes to 1.12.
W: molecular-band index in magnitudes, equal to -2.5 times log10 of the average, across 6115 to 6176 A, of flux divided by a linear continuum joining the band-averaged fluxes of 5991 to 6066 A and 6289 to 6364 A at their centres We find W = 0.07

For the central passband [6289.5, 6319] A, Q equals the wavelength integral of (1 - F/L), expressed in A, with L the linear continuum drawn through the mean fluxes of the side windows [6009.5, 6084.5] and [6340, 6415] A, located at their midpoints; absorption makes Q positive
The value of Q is 0.82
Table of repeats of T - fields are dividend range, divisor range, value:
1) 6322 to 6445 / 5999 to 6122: 1.08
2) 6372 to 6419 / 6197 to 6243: 1.07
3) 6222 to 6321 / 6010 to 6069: 1.02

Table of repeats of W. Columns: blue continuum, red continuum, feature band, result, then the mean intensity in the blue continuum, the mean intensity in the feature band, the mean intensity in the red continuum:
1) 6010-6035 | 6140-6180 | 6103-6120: -0.04 mag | 10.9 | 10.9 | 10.3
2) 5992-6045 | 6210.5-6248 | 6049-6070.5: -0.03 mag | 11.1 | 11.2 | 10.3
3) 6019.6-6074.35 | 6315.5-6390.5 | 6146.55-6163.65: 0.06 mag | 11.2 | 10.6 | 10.9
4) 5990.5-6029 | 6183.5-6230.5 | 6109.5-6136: 0.02 mag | 11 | 10.7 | 10.8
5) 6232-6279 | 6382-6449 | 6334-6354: -0.04 mag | 10.3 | 11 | 10.8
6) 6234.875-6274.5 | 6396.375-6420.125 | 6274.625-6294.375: -0.06 mag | 10.3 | 11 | 10.7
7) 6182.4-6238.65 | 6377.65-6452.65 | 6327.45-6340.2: -0.01 mag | 10.7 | 10.8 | 10.8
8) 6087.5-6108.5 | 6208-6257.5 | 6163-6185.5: 0.06 mag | 10.9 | 10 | 10.4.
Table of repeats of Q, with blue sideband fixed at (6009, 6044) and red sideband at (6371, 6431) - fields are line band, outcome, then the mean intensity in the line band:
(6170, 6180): 0.5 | 10.4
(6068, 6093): -0.9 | 11.3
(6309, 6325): 0.1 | 10.8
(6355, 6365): -0.1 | 10.9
